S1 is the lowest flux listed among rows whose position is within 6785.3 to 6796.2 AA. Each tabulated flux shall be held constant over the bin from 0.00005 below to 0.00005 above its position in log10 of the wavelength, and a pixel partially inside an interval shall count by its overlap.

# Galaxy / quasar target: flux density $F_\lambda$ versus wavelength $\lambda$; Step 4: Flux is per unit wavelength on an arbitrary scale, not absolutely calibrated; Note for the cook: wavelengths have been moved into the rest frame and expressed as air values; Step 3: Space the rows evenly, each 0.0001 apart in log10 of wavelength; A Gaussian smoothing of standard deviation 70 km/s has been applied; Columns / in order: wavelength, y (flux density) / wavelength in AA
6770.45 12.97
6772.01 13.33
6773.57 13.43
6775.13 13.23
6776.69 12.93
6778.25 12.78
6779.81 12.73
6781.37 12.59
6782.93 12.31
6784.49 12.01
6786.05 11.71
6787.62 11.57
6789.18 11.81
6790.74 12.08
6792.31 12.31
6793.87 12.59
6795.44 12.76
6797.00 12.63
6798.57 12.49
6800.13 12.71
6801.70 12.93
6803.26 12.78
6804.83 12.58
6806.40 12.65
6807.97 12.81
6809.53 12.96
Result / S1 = 11.57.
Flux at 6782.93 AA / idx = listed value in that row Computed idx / 12.31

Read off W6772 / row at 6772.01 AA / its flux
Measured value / 13.33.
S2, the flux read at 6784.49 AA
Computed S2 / 12.01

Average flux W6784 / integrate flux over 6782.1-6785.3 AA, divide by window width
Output 12.2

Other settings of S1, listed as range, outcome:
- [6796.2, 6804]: 12.49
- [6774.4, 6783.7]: 12.31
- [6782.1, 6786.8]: 11.71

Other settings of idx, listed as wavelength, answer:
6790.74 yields 12.08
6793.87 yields 12.59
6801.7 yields 12.93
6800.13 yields 12.71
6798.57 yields 12.49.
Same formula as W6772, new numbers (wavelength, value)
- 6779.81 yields 12.73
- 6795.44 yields 12.76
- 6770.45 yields 12.97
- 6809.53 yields 12.96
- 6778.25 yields 12.78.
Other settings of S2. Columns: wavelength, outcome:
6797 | 12.63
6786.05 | 11.71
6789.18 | 11.81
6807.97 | 12.81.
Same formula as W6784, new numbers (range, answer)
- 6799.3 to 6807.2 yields 12.7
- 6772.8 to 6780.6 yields 13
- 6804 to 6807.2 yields 12.6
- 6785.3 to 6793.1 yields 11.9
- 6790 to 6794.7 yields 12.3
